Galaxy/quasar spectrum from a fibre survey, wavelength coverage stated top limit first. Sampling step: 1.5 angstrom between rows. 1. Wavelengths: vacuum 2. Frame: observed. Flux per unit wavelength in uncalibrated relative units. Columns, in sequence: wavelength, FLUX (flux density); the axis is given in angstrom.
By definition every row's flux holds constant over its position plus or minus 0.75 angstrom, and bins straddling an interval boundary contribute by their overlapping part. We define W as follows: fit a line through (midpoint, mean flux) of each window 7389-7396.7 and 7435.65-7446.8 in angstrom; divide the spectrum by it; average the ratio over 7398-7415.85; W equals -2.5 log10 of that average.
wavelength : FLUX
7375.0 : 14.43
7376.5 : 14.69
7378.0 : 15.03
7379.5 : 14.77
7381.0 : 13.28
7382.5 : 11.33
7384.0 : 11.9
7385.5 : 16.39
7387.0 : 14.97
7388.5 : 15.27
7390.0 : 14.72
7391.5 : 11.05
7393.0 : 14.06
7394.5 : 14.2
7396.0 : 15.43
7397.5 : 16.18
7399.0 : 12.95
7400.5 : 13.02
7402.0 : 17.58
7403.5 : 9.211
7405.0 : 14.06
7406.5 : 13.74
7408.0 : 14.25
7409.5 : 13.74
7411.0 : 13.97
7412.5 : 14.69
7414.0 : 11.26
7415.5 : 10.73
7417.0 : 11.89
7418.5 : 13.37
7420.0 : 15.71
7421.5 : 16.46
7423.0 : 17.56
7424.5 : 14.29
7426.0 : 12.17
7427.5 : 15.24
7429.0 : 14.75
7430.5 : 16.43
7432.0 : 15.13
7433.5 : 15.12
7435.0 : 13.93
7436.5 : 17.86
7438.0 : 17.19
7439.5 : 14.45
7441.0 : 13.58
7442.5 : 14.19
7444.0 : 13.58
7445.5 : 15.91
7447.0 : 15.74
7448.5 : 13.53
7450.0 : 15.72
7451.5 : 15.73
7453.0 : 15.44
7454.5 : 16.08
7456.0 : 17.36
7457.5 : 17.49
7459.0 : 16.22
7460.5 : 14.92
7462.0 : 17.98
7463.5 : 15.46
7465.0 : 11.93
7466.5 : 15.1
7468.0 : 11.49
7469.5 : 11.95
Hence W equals 0.07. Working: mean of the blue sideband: 13.9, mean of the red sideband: 15.3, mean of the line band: 13.4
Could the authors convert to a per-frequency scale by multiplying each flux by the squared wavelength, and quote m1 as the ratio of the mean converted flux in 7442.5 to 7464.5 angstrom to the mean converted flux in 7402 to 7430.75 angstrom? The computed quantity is 1.1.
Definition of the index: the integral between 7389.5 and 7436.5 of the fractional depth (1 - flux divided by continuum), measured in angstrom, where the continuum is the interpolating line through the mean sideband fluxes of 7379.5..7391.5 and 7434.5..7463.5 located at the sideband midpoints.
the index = 1.5 angstrom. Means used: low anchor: 13.8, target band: 14.2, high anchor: 15.6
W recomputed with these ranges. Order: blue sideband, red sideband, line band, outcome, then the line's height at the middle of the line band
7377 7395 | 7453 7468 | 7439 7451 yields 0.05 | 15.3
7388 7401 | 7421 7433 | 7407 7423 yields 0.08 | 14.8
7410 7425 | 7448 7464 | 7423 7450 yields 0.00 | 15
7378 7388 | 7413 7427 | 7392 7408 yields -0.01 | 13.8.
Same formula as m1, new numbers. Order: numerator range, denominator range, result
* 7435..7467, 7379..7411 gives 1.13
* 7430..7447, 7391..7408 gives 1.11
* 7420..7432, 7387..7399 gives 1.07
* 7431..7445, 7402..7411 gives 1.13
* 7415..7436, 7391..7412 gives 1.06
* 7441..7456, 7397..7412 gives 1.11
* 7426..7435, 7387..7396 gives 1.07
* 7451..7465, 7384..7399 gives 1.13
